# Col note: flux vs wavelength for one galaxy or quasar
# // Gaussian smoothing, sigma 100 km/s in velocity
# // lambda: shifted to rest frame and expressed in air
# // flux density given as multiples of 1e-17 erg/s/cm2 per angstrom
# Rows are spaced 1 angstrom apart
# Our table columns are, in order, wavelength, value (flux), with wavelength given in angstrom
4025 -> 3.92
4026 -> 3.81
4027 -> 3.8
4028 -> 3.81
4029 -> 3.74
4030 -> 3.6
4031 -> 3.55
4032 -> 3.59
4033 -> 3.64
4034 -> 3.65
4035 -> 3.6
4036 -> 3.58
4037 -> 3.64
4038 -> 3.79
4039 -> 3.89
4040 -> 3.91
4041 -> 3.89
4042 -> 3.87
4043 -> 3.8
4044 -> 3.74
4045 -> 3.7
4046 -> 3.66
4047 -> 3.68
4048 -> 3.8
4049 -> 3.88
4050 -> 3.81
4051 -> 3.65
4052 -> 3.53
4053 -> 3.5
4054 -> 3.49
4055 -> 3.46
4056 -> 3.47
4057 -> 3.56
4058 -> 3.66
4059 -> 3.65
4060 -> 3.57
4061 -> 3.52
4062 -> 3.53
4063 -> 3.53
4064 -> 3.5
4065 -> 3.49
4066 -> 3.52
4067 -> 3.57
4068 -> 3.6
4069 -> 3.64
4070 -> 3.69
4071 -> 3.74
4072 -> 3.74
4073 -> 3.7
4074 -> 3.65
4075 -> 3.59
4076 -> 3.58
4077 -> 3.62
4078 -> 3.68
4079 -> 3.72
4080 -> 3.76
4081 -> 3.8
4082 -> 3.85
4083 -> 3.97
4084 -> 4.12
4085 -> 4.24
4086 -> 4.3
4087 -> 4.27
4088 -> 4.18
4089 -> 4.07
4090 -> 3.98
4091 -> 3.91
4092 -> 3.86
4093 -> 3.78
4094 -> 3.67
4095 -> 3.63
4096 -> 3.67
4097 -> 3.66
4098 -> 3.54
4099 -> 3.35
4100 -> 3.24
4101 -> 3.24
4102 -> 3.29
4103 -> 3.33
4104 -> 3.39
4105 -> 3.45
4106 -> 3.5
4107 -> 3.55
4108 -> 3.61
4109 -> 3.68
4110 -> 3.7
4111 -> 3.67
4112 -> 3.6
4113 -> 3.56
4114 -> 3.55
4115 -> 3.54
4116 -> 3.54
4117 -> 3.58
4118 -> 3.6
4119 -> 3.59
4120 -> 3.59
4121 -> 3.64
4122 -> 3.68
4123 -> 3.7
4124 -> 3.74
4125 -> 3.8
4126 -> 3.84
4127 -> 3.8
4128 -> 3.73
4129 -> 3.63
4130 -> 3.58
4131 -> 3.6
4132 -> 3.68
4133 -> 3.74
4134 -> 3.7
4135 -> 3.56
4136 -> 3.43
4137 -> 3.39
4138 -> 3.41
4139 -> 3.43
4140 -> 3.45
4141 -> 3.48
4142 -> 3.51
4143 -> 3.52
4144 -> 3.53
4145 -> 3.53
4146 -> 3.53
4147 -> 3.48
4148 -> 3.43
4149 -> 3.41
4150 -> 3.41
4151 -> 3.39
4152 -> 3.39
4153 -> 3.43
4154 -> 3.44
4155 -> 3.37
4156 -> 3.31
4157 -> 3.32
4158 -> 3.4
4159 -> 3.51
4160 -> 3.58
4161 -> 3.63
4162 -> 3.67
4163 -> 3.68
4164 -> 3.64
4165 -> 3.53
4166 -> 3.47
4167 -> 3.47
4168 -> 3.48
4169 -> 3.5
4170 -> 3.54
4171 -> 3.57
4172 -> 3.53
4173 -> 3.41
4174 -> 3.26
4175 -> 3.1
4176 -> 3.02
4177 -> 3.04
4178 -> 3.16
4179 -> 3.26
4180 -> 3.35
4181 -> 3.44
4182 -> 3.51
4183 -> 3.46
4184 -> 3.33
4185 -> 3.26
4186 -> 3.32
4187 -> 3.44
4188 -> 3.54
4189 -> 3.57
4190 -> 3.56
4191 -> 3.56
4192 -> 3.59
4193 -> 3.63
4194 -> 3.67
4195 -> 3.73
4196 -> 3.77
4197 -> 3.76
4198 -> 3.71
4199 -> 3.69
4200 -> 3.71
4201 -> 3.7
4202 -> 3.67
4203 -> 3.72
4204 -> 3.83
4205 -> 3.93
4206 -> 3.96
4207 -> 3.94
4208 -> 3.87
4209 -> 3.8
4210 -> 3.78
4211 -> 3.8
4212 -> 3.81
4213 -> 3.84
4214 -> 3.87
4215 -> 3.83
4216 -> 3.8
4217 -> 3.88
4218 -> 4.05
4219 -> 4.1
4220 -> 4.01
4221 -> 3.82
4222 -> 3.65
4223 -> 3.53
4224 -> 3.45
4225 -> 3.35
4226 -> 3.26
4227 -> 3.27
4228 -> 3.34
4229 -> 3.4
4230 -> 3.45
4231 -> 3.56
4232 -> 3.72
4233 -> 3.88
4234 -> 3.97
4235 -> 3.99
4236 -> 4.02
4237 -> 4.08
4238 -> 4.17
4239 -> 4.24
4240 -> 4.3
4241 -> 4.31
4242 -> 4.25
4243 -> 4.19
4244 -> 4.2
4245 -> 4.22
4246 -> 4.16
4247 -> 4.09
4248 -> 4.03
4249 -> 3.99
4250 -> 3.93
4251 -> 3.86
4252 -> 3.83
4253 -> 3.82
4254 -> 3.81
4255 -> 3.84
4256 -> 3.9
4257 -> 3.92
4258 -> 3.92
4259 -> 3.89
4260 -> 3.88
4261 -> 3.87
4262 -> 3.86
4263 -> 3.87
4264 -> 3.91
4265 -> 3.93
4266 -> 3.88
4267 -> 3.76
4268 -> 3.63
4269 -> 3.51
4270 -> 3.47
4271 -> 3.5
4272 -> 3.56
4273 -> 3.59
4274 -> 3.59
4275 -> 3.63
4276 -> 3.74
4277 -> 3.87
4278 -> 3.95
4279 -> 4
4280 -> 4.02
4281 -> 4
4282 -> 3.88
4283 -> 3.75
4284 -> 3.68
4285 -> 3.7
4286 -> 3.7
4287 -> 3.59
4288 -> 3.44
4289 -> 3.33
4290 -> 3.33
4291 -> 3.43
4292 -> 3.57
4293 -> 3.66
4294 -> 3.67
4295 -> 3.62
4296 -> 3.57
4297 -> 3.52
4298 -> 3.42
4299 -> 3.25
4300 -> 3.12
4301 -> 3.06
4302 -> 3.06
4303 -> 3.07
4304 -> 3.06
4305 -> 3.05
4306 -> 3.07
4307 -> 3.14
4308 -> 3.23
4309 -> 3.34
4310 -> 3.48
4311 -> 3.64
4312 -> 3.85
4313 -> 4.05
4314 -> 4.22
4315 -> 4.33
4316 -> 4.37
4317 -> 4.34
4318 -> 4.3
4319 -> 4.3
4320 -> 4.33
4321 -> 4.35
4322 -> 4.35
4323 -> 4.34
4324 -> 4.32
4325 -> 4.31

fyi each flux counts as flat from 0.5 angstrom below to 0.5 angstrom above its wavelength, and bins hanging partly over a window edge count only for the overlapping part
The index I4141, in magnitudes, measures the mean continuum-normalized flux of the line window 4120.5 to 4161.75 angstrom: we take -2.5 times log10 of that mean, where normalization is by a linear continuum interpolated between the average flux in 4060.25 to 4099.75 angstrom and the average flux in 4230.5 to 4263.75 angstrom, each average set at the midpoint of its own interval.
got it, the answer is 0.09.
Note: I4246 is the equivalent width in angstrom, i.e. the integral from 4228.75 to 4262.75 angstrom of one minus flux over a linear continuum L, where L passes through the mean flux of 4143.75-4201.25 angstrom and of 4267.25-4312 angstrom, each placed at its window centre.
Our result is -4.5 angstrom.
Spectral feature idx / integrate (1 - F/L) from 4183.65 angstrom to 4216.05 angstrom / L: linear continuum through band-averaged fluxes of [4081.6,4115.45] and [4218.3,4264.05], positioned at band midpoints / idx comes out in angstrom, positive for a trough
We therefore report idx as 1.08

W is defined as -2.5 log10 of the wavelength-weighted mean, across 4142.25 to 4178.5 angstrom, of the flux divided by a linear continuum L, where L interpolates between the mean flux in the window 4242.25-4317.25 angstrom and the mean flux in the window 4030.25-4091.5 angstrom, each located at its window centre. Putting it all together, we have 0.09 mag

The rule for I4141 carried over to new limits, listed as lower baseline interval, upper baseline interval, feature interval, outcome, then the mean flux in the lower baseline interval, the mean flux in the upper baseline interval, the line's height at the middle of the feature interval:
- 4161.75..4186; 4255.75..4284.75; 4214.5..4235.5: -0.02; 3.4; 3.79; 3.61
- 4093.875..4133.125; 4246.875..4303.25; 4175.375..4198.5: 0.05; 3.58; 3.69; 3.63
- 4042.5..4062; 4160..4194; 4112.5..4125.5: -0.03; 3.64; 3.45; 3.53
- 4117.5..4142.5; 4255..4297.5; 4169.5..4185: 0.10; 3.61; 3.72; 3.65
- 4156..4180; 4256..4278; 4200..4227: -0.06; 3.42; 3.76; 3.58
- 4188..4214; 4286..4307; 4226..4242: -0.07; 3.74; 3.35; 3.61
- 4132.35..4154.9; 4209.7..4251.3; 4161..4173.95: 0.02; 3.48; 3.87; 3.59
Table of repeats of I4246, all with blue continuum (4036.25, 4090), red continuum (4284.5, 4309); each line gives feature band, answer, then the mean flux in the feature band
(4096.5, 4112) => 0.8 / 3.48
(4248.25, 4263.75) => -2.1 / 3.88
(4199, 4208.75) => -0.8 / 3.81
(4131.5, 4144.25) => 0.3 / 3.53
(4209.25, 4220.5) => -1.3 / 3.89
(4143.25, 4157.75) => 0.7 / 3.43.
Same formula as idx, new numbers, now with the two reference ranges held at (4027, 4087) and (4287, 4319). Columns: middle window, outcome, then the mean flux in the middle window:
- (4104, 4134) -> 0.2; 3.63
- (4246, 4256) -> -1.0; 3.92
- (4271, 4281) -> -0.6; 3.77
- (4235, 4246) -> -1.8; 4.19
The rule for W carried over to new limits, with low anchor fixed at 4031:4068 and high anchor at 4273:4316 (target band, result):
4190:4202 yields -0.02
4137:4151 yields 0.05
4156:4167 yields 0.03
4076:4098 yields -0.07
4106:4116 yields 0.01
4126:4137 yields -0.01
